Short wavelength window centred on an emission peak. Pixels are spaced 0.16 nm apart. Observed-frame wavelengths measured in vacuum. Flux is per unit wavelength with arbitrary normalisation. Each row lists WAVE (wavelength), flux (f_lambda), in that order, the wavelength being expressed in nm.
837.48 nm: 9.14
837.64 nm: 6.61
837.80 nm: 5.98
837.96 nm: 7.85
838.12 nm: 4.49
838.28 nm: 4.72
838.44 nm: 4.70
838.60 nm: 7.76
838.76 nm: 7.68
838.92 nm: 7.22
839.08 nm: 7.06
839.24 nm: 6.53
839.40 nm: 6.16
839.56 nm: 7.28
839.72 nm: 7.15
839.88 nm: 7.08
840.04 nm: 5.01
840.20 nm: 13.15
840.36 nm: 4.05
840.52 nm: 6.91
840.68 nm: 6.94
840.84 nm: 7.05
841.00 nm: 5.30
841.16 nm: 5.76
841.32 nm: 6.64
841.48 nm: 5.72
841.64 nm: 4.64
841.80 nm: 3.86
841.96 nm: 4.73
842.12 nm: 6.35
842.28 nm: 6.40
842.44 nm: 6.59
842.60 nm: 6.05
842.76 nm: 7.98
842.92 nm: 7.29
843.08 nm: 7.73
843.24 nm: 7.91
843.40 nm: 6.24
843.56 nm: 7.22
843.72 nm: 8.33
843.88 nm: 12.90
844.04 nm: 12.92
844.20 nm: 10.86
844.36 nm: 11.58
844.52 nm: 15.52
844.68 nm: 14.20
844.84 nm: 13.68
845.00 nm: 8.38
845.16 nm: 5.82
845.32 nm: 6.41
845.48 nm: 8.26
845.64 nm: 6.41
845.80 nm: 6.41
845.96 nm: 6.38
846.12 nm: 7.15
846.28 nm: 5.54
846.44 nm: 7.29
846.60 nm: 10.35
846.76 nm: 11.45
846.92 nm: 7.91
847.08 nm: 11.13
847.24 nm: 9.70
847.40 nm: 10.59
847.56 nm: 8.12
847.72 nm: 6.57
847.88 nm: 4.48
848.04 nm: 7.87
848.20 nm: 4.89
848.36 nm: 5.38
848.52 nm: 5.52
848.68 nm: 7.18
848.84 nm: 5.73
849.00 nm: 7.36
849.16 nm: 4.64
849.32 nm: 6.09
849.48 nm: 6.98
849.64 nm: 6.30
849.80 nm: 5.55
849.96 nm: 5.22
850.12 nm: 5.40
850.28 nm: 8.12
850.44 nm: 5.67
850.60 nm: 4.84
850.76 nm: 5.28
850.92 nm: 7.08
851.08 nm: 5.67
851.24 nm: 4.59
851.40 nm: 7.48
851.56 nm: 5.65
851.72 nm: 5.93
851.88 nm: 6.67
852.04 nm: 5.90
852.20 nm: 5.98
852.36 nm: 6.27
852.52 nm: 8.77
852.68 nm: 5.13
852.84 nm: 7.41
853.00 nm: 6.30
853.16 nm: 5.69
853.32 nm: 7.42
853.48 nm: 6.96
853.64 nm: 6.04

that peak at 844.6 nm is H-alpha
